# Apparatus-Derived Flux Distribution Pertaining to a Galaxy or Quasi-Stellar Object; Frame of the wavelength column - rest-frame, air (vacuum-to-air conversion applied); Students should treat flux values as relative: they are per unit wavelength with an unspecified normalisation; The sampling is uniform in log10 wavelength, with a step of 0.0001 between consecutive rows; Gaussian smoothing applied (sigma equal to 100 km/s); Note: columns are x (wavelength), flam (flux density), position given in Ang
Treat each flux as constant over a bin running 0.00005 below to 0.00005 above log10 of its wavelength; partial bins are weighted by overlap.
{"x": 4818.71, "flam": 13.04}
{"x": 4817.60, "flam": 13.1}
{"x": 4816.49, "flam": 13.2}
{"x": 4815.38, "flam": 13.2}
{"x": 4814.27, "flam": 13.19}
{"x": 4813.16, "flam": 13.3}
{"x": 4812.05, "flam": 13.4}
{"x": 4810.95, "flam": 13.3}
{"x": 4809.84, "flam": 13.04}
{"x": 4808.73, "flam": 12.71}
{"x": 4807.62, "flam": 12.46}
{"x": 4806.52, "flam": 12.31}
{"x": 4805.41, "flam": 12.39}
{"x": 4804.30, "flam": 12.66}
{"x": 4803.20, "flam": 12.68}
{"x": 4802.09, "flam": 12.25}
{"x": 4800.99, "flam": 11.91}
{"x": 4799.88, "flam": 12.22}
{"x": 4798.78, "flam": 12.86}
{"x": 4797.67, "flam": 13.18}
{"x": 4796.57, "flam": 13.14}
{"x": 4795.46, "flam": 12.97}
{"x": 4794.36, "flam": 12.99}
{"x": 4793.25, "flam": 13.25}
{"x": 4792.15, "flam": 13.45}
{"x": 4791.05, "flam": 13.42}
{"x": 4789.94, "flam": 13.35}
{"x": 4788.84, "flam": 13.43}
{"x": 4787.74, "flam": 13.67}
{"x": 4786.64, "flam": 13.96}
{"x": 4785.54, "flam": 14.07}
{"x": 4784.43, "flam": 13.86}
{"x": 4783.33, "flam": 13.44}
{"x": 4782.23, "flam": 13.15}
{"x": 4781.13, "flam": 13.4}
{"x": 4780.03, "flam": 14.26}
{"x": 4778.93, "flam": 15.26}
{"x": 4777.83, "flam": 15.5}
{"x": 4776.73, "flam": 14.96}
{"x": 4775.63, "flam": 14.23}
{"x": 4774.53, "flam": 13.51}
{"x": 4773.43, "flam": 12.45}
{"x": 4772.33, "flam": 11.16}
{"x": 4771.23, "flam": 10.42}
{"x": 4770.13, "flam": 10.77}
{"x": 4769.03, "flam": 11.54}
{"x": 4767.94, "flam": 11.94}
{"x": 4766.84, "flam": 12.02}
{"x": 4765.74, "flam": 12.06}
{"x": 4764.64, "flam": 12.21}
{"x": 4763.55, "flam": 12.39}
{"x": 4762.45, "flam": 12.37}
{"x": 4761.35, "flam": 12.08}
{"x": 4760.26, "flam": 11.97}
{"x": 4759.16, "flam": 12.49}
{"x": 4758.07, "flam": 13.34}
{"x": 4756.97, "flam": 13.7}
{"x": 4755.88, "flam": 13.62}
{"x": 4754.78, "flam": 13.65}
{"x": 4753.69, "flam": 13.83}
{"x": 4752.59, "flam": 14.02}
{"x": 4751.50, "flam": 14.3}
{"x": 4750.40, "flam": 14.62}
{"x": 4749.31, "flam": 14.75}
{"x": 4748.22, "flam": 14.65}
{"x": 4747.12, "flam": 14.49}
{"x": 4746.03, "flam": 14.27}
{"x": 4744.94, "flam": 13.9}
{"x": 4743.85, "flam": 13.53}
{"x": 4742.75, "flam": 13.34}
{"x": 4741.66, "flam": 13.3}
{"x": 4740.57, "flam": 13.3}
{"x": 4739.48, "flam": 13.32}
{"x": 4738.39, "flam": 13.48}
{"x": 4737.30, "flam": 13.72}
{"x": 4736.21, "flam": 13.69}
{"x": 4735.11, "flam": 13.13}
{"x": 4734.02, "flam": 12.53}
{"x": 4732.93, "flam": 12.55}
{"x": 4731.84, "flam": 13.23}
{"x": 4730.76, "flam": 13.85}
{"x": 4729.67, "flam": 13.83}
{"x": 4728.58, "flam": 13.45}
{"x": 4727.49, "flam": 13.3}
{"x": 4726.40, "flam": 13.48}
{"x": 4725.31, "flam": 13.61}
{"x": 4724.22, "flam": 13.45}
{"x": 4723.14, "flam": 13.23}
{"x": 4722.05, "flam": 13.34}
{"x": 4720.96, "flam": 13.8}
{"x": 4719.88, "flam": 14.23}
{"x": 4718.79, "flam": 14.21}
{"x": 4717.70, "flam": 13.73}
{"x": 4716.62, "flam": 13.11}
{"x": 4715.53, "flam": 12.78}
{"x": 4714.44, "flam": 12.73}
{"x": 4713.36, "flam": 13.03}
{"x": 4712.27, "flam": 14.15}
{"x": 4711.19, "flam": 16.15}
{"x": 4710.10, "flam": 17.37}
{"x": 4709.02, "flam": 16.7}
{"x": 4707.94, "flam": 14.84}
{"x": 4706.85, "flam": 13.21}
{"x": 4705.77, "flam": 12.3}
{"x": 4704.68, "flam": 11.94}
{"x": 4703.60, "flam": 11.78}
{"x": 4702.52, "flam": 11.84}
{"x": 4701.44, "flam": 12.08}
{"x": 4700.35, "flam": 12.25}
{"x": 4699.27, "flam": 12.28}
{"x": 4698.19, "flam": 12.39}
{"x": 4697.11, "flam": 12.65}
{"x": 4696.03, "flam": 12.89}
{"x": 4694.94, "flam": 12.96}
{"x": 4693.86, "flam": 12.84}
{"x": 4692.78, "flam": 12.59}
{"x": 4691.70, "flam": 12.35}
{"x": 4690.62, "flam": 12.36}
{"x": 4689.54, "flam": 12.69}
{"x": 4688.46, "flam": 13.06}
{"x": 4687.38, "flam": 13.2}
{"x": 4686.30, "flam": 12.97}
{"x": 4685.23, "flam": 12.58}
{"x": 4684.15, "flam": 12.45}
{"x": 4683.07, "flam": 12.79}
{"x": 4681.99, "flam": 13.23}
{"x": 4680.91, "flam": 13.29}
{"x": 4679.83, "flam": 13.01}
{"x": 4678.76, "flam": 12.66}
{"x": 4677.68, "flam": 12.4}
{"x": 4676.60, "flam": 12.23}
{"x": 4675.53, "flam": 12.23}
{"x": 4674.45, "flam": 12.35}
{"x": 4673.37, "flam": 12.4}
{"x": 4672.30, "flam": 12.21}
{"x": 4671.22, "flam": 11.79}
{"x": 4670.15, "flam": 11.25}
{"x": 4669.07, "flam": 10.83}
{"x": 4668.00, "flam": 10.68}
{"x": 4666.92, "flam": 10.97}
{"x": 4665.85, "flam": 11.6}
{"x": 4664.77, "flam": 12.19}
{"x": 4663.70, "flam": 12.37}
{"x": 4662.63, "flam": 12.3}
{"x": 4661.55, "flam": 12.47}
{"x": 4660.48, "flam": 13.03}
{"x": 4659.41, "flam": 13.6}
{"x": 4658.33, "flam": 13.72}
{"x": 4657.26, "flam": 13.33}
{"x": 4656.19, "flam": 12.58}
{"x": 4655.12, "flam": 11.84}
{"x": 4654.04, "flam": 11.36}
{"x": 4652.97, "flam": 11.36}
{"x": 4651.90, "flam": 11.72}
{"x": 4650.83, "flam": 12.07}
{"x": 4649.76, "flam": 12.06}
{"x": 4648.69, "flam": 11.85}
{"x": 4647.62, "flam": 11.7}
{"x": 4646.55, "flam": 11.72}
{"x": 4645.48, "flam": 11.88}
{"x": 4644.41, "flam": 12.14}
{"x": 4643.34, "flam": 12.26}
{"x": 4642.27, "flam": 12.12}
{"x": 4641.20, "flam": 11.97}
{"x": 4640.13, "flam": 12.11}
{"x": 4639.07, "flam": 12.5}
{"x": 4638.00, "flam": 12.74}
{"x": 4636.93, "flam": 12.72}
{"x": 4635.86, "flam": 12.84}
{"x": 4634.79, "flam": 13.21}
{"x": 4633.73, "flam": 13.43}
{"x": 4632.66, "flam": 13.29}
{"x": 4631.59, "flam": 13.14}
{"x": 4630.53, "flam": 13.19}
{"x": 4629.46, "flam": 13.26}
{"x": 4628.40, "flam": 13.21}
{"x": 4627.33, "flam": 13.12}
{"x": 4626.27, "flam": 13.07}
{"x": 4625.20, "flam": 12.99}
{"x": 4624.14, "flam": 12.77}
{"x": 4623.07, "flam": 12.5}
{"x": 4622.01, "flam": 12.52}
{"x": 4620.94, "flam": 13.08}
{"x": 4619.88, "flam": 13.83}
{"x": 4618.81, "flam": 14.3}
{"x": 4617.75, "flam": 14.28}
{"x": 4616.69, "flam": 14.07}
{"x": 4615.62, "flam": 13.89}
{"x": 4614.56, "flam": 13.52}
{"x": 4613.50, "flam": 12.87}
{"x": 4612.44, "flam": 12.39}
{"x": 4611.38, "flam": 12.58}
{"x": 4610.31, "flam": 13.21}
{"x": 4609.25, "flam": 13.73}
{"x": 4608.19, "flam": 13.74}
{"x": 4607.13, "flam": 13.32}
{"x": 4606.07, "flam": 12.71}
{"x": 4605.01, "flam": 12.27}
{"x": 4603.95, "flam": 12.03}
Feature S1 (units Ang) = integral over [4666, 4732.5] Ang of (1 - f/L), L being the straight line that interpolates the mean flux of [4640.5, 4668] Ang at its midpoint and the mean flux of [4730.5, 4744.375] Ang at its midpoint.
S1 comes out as -1.0 Ang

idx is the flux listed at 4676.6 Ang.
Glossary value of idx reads 12.23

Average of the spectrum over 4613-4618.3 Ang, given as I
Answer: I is 13.7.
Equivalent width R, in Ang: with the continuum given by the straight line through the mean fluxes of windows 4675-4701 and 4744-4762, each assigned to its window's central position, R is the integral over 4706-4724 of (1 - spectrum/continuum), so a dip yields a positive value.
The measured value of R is -1.4 Ang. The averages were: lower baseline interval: 12.7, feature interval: 14.1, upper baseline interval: 13.7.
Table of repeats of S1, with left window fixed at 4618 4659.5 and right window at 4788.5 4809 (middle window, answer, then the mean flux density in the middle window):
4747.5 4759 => -1.11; 14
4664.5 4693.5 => 0.85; 12.3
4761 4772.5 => 0.94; 11.7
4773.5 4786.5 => -1.30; 14.1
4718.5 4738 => -1.12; 13.5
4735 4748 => -0.93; 13.7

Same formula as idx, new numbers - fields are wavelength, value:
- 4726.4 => 13.48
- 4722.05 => 13.34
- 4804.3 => 12.66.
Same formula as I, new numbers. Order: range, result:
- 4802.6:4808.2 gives 12.5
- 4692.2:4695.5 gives 12.8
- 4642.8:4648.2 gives 11.9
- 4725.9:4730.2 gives 13.5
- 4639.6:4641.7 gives 12.1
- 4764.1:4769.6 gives 11.9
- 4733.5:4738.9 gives 13.3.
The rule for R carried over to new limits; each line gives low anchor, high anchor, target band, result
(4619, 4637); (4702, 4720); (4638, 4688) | 4.2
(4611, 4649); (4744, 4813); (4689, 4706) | 0.8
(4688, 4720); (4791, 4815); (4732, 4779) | -0.6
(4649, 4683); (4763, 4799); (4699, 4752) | -3.8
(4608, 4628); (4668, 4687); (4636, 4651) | 0.9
